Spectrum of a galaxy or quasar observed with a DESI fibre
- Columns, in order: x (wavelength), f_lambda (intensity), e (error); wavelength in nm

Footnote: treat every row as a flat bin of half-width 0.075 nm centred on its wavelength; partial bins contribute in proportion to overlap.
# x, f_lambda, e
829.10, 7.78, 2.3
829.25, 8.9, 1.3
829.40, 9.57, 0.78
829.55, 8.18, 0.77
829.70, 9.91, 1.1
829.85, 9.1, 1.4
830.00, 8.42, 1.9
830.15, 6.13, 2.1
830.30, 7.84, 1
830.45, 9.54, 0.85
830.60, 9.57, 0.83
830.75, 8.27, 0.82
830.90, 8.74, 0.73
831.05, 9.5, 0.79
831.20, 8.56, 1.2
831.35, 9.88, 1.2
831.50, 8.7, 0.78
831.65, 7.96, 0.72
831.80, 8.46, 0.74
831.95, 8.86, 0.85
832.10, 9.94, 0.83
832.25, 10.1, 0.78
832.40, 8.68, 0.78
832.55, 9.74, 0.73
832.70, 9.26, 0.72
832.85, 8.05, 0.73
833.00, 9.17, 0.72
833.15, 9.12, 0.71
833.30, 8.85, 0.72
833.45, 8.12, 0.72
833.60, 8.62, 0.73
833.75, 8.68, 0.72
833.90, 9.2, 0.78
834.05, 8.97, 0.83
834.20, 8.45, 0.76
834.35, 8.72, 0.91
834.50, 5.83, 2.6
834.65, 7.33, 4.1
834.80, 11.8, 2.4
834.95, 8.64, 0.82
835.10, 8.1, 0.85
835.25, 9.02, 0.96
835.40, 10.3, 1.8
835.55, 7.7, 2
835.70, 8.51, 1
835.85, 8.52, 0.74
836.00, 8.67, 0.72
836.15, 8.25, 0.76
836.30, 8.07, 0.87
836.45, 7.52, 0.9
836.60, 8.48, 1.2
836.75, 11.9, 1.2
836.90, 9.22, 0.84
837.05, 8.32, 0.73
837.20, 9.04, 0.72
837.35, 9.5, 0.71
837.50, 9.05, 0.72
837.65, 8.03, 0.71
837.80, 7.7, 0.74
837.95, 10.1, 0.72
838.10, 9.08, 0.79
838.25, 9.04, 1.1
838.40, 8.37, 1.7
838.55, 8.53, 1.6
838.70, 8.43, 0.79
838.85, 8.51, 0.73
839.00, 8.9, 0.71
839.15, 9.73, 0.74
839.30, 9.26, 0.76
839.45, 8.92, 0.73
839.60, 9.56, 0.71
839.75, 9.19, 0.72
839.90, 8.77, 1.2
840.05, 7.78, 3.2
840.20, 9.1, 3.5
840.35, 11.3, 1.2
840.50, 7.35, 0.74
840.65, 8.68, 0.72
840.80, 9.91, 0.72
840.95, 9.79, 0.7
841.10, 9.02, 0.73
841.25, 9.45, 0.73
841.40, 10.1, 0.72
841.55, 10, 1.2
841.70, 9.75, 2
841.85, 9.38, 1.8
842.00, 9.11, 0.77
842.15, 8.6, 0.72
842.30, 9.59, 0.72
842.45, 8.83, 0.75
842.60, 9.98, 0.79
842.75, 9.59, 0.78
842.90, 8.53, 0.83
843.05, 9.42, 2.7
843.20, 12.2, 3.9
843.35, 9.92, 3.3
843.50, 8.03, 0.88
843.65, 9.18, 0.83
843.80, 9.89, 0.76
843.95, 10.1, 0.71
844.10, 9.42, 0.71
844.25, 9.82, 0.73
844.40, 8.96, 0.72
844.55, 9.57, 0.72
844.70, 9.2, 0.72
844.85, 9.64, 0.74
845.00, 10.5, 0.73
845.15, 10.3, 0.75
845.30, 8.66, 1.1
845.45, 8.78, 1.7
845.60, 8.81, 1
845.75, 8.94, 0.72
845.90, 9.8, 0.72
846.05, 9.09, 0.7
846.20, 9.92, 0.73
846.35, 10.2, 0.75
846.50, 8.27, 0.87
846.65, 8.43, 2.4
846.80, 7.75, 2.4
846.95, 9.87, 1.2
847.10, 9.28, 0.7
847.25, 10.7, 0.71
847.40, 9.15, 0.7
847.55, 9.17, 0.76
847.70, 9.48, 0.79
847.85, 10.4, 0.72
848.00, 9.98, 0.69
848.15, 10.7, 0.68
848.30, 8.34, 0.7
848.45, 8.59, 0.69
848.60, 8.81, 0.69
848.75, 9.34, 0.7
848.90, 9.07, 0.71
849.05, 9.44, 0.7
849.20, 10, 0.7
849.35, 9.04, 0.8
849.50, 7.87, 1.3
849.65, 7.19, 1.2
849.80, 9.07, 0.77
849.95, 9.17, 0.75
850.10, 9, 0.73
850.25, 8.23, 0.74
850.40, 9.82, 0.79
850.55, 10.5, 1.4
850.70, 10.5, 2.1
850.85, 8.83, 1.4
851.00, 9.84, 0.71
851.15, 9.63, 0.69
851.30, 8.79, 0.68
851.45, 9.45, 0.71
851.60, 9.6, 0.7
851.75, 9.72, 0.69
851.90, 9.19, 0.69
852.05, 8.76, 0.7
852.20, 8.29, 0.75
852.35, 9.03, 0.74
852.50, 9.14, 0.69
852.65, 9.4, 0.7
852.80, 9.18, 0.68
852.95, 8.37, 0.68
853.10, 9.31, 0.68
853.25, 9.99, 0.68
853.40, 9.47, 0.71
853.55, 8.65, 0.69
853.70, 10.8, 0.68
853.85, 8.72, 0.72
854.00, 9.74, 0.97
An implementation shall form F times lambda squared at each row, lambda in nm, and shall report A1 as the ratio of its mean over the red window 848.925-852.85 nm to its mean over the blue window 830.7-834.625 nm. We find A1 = 1.1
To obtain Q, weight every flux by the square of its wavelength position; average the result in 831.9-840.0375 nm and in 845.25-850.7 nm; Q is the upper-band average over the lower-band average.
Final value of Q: 1.1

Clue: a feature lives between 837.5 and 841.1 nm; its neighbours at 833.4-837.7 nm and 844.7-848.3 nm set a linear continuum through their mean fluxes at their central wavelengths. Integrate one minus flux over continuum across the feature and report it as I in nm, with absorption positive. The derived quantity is 0.002 nm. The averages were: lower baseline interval 8.72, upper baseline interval 9.44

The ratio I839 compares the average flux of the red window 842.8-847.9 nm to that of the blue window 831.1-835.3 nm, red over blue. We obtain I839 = 1.07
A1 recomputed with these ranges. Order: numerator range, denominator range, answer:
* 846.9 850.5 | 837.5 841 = 1.06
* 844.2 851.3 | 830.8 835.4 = 1.09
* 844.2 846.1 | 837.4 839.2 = 1.09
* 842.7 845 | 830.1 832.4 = 1.12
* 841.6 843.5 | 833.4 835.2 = 1.14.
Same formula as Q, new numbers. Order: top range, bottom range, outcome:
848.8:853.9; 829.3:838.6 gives 1.09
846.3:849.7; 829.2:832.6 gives 1.08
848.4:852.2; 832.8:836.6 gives 1.11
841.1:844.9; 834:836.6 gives 1.14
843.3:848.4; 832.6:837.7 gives 1.10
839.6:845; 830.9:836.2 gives 1.09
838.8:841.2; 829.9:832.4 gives 1.06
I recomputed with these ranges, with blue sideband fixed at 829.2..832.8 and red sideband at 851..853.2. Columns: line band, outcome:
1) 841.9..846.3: -0.19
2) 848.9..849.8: 0.04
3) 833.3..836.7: 0.15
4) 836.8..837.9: 0.02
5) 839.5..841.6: -0.06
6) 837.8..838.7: 0.01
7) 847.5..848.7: -0.04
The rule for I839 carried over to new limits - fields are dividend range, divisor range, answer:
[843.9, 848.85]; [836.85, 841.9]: 1.03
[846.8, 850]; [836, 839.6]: 1.04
